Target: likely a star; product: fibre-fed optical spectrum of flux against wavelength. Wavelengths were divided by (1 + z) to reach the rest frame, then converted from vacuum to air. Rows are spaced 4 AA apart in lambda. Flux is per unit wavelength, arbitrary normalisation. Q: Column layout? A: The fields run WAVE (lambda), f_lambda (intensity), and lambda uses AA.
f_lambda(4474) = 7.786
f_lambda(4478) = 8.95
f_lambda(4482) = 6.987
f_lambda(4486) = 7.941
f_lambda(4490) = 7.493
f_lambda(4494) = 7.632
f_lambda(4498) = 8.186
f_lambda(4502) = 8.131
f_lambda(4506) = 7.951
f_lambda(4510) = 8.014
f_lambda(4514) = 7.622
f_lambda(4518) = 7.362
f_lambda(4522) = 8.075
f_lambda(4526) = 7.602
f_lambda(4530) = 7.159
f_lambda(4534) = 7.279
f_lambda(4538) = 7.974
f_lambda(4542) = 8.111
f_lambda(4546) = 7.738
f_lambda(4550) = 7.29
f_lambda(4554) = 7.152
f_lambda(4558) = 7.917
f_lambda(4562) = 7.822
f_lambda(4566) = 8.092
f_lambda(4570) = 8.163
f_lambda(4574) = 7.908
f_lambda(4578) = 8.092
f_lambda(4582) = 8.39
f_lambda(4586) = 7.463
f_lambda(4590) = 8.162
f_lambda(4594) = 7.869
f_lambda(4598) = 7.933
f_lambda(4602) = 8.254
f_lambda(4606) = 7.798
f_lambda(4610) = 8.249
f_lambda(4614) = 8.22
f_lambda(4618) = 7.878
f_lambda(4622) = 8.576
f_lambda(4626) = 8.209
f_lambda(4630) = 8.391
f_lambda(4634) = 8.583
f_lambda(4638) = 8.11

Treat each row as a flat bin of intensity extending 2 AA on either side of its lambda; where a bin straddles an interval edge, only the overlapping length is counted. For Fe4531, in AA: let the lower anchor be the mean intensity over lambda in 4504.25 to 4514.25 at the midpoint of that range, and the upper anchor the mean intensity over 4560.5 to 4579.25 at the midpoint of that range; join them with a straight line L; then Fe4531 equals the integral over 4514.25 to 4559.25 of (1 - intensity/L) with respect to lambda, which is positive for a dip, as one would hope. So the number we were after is 2.00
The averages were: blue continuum 7.9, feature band 7.6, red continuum 8.02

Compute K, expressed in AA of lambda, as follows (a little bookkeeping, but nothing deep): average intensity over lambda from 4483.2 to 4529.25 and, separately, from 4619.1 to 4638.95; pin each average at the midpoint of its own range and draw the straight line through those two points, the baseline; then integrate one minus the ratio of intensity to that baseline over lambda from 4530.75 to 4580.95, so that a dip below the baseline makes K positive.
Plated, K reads 1.4 AA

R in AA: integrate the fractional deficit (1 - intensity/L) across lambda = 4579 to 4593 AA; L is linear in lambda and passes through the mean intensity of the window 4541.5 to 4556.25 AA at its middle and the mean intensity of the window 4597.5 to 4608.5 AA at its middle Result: -0.3 AA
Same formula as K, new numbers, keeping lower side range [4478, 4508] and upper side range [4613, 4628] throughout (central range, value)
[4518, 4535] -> 0.9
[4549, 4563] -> 0.8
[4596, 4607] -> 0.2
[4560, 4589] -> 0.3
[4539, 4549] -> 0.2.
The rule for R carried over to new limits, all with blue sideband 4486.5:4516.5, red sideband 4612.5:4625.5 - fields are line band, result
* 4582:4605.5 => 0.51 AA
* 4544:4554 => 0.70 AA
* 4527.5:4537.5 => 0.76 AA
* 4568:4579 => 0.04 AA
